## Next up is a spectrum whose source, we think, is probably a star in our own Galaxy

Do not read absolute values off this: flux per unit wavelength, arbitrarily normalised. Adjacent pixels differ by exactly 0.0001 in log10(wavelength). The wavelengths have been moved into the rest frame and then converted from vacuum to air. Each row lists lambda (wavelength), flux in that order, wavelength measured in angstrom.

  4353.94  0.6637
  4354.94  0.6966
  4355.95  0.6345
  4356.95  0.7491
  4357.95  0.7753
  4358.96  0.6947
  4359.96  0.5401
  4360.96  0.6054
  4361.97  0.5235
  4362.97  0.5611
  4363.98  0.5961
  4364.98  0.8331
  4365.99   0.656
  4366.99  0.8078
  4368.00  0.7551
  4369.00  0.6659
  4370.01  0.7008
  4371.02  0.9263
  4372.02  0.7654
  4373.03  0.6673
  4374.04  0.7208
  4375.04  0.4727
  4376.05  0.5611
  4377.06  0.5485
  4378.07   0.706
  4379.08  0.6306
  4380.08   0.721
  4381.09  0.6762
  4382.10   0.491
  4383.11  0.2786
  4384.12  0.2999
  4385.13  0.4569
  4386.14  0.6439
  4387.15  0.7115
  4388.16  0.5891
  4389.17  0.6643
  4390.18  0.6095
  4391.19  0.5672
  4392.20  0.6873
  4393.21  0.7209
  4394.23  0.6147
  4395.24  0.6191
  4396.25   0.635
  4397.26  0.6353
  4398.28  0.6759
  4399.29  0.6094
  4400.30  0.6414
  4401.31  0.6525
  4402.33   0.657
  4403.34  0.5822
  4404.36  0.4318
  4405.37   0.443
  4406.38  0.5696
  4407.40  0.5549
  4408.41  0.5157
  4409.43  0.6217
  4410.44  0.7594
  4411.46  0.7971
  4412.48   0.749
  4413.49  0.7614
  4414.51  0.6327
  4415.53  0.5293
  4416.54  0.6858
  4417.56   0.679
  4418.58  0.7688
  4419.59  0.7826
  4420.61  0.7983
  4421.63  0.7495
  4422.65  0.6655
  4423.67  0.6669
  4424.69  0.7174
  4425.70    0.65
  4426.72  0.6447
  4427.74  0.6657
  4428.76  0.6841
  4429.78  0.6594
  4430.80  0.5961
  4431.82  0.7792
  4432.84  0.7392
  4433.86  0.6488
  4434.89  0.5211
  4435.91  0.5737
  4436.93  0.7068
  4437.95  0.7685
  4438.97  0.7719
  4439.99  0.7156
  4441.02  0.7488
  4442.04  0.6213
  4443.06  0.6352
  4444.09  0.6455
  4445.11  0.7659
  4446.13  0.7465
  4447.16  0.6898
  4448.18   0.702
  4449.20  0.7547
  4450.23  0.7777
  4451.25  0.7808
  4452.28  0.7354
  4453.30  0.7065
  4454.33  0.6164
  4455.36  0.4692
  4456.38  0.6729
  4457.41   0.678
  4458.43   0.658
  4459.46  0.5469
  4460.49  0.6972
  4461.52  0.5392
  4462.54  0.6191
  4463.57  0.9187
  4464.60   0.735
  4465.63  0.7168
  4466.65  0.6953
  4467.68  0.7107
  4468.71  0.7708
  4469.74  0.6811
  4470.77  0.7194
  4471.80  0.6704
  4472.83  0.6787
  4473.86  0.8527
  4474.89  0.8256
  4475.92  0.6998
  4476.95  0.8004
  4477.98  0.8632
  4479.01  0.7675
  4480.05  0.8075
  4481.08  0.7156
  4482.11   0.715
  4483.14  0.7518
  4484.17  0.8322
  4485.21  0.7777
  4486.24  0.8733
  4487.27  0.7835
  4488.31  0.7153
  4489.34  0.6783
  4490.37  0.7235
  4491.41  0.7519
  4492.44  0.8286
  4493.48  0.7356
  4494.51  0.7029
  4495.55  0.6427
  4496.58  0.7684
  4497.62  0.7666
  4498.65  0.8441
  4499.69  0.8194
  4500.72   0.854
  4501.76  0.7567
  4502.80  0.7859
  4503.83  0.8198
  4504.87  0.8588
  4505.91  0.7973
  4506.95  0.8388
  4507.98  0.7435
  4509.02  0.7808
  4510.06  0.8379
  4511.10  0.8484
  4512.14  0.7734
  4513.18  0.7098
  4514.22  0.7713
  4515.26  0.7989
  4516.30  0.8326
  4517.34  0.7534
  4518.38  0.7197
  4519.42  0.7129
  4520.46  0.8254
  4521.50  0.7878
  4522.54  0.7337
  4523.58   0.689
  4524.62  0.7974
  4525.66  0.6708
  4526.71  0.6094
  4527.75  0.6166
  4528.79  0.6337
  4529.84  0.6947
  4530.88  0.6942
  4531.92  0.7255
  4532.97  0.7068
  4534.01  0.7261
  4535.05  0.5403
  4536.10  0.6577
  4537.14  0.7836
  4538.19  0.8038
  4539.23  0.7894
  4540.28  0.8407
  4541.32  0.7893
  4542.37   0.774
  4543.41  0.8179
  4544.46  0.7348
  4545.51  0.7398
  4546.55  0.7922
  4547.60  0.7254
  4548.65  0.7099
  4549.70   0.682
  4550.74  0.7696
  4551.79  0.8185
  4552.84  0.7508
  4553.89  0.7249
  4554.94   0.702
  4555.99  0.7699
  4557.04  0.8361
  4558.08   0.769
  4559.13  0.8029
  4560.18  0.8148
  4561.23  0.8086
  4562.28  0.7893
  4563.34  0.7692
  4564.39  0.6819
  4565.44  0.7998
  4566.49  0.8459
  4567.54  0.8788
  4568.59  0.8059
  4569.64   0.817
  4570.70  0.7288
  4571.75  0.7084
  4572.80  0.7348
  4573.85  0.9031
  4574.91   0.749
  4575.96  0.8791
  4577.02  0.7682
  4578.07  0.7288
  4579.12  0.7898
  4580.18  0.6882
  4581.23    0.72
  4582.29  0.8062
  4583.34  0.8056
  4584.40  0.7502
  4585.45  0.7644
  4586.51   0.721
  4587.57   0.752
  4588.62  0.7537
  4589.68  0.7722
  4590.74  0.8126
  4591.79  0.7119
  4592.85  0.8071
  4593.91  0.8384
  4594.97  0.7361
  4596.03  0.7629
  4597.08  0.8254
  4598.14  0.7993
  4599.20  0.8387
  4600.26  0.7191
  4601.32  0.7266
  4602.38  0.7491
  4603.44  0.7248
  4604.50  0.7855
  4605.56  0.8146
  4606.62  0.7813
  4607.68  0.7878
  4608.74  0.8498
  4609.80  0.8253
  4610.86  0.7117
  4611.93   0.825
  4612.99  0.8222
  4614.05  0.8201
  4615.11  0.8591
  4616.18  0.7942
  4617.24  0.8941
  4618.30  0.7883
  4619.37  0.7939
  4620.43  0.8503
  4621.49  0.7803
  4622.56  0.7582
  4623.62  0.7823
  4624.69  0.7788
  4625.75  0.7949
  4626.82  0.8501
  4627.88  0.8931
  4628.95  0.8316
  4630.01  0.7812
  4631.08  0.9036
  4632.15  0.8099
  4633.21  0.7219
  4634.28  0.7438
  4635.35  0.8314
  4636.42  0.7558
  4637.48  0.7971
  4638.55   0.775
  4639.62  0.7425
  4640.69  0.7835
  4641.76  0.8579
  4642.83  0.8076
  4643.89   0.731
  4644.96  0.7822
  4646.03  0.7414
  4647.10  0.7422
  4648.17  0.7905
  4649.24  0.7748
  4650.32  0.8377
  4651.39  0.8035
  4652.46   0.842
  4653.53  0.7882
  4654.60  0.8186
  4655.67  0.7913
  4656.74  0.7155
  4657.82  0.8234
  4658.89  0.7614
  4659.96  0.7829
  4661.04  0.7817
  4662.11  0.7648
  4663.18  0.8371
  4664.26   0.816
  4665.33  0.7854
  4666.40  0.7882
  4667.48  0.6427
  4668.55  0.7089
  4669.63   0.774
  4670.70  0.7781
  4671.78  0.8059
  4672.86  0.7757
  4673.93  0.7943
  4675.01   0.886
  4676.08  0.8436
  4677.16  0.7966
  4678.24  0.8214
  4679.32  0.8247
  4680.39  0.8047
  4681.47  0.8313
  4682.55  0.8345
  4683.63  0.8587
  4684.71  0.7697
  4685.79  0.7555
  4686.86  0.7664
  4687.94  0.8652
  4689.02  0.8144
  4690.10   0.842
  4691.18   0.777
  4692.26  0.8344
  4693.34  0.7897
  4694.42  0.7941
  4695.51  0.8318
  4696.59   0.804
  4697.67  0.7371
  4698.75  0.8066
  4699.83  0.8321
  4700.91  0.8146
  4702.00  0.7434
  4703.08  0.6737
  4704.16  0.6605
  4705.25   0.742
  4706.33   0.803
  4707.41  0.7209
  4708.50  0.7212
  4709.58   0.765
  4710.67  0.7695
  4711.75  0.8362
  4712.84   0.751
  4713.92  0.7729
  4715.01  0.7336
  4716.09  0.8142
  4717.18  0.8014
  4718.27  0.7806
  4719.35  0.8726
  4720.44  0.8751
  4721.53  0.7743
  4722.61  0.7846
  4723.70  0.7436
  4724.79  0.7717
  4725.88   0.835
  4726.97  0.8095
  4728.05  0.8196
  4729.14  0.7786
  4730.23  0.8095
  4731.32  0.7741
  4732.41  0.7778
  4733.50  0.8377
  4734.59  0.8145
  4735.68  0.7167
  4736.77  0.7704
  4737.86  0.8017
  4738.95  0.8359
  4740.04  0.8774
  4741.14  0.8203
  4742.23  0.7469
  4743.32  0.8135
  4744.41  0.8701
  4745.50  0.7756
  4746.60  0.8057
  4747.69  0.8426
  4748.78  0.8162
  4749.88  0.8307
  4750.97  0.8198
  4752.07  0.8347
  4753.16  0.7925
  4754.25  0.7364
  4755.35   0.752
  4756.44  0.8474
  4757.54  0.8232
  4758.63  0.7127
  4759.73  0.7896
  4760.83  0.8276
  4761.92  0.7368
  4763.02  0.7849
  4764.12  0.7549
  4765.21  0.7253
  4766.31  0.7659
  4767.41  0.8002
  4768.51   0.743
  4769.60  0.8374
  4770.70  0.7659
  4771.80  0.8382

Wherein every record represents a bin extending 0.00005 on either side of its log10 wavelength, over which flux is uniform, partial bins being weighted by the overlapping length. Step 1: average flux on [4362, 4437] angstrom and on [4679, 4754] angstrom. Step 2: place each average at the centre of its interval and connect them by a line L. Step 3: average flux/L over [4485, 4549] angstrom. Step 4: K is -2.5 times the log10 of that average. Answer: -0.08 mag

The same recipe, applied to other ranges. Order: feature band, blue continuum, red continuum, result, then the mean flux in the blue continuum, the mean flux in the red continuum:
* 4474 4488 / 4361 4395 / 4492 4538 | -0.09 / 0.631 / 0.75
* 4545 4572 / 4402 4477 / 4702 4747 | -0.07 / 0.682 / 0.786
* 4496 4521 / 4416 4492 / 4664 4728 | -0.09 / 0.712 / 0.789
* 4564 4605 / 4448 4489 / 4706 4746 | -0.03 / 0.726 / 0.794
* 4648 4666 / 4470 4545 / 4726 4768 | -0.02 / 0.757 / 0.796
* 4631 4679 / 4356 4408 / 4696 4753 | -0.04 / 0.625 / 0.791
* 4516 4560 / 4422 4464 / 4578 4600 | 0.00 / 0.68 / 0.771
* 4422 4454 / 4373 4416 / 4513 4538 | -0.08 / 0.607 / 0.717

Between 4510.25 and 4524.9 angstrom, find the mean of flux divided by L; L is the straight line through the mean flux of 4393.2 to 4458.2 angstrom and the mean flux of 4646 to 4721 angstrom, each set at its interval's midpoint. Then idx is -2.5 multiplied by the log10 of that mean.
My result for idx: -0.08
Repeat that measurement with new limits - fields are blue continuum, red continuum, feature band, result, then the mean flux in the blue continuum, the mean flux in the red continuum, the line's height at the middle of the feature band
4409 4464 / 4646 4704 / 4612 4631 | -0.067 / 0.689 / 0.793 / 0.769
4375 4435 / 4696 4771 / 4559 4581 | -0.107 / 0.632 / 0.788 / 0.71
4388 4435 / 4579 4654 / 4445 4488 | -0.056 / 0.653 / 0.789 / 0.69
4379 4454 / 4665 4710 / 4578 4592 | -0.031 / 0.654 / 0.786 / 0.736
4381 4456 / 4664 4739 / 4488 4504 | -0.110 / 0.65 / 0.79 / 0.689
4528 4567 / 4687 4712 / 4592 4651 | -0.040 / 0.751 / 0.781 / 0.765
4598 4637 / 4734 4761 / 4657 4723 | 0.017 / 0.799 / 0.803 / 0.801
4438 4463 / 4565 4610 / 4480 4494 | -0.081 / 0.681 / 0.78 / 0.707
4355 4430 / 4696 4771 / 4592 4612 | -0.071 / 0.645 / 0.788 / 0.733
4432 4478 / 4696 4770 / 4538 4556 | -0.047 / 0.701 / 0.788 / 0.73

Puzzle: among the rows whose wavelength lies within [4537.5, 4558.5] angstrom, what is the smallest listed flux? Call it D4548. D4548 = 0.682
